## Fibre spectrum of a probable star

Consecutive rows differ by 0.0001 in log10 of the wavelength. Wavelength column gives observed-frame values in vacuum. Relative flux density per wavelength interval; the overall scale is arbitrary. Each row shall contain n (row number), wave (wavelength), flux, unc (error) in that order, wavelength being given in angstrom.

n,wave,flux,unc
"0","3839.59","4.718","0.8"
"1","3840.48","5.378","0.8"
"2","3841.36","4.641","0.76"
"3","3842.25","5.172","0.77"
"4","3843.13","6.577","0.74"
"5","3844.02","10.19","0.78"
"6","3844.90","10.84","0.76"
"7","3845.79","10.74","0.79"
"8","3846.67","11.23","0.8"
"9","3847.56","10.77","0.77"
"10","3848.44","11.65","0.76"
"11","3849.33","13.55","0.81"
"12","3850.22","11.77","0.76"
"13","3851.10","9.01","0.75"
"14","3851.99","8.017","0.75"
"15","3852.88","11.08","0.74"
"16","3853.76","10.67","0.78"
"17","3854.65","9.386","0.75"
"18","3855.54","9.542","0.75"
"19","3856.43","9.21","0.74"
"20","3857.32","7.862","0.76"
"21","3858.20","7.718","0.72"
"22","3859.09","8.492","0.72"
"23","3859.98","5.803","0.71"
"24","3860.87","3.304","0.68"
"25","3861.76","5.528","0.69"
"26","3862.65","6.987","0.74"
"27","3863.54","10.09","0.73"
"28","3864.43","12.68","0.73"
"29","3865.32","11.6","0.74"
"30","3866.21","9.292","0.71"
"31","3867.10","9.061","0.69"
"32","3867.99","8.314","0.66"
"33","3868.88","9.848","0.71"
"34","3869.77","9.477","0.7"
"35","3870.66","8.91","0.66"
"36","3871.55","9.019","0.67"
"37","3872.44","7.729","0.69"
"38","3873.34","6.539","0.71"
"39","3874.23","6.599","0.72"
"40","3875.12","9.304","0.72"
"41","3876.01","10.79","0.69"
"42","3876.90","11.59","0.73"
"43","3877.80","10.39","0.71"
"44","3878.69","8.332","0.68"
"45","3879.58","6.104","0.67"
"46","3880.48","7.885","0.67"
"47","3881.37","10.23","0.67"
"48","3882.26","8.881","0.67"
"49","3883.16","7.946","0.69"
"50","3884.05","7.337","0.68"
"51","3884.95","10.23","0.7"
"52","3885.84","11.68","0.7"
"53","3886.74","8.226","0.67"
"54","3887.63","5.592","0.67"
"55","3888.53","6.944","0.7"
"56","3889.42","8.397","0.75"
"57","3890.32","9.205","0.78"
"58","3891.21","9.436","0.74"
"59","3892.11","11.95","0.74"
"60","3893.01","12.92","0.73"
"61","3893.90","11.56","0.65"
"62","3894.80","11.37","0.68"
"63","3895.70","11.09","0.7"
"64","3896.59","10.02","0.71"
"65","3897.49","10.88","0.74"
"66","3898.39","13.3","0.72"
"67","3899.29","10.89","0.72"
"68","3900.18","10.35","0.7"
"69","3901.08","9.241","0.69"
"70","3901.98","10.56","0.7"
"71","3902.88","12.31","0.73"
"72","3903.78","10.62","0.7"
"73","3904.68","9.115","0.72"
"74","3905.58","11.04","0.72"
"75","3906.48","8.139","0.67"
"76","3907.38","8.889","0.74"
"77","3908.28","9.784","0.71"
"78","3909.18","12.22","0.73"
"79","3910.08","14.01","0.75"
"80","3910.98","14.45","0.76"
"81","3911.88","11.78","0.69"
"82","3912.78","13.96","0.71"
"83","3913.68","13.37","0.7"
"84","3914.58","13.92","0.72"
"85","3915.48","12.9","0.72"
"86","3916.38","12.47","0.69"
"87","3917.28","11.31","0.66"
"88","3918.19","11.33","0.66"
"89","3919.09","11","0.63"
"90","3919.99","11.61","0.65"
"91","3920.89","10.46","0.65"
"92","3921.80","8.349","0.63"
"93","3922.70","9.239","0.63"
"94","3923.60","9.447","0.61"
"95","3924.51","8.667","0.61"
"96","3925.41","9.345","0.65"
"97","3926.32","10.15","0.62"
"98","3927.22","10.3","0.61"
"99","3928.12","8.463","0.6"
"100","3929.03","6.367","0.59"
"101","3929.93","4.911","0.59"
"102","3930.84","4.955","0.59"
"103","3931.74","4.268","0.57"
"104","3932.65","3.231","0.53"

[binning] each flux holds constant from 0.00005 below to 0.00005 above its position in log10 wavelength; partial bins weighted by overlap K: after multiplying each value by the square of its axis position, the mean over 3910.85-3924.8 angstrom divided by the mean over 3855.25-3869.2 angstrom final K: 1.4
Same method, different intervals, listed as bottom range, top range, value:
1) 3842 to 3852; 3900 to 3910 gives 1.05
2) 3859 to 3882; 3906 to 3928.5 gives 1.31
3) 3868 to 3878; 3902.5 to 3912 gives 1.25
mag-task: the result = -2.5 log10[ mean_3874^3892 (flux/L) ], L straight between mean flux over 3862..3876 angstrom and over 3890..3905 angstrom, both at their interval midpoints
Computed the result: 0.126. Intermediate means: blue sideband 9.04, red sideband 10.9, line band 8.84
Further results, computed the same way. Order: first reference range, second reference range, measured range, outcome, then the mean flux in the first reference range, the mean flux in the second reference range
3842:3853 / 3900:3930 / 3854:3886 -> 0.182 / 10.1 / 10.7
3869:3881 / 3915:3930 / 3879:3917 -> -0.129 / 8.71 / 9.92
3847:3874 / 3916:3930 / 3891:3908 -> -0.135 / 9.08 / 9.7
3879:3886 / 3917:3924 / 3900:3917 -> -0.177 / 8.66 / 10.3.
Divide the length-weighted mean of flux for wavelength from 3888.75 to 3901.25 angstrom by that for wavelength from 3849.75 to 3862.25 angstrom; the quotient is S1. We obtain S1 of 1.28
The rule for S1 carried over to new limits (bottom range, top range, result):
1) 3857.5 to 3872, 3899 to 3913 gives 1.30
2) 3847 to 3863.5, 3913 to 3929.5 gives 1.18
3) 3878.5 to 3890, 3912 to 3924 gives 1.39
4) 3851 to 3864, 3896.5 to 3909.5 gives 1.28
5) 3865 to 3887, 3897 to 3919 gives 1.28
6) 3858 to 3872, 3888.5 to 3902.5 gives 1.25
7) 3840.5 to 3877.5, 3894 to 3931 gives 1.18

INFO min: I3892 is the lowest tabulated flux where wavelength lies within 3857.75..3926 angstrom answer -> 3.304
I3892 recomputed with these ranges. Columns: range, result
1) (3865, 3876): 6.539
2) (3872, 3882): 6.104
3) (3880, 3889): 5.592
